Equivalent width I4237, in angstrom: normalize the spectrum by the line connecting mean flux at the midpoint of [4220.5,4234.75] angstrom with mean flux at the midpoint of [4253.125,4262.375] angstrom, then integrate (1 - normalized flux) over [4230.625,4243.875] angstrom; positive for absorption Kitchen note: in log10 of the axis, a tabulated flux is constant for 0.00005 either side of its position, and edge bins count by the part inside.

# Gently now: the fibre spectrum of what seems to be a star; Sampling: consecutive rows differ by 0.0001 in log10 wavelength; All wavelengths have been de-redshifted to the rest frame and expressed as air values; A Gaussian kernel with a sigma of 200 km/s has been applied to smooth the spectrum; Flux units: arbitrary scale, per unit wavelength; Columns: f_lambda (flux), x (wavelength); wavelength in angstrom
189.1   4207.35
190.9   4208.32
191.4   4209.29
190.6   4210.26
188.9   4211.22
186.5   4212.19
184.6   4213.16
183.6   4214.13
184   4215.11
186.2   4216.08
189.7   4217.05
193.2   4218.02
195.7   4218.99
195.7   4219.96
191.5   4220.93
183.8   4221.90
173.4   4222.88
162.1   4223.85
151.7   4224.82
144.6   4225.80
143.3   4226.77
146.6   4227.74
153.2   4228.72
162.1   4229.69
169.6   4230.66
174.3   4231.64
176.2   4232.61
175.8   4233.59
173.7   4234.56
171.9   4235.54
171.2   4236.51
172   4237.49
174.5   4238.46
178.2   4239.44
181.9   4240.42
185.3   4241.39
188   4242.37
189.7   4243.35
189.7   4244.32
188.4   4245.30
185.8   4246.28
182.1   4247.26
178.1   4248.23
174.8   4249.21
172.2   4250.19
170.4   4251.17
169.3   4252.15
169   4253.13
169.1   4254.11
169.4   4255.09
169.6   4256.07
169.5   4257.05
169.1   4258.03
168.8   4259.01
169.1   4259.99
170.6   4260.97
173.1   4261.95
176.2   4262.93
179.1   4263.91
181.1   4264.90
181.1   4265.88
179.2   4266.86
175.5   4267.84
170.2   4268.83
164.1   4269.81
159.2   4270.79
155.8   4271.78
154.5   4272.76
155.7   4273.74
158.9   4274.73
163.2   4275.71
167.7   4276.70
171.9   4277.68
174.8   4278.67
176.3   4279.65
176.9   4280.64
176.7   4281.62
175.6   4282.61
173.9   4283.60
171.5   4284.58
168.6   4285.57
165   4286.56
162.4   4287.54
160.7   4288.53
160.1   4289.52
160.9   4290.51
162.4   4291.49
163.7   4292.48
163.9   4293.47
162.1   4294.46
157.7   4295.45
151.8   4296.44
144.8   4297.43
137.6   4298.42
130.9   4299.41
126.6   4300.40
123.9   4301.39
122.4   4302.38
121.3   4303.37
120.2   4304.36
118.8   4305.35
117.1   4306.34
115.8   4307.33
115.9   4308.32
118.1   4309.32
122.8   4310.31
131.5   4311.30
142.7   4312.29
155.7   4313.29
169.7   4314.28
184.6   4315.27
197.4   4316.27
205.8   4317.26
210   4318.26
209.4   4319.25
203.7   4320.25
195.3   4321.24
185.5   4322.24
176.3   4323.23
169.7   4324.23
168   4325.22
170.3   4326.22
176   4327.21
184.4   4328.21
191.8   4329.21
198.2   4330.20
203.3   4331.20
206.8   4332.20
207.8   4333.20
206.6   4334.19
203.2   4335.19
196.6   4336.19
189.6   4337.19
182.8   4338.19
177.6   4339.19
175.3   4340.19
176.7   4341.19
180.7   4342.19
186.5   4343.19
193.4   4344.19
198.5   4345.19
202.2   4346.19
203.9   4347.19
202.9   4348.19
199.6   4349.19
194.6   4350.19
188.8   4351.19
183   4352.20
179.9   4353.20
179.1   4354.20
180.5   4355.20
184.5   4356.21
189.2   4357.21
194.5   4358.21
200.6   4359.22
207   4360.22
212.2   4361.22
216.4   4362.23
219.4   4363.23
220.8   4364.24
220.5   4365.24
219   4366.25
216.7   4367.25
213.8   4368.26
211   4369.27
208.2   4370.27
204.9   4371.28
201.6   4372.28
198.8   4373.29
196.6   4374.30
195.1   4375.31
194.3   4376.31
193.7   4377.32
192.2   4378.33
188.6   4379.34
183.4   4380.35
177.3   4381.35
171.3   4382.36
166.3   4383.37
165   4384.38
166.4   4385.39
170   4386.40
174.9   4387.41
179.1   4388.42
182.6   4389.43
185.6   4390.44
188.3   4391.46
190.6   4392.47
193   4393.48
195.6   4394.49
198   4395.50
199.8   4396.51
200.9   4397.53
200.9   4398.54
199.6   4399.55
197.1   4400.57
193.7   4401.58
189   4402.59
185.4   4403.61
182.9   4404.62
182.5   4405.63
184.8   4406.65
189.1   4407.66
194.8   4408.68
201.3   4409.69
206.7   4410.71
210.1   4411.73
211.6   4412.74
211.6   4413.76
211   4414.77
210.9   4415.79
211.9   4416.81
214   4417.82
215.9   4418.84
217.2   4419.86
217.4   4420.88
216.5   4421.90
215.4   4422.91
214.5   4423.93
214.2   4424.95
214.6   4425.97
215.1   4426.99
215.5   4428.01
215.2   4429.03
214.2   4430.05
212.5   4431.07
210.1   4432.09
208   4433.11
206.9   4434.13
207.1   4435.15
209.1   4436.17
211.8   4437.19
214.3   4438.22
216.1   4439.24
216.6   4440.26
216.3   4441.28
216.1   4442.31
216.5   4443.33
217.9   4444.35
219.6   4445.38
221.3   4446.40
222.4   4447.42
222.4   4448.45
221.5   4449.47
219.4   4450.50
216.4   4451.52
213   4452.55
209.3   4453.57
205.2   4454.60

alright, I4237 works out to -0.9 angstrom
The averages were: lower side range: 165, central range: 178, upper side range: 170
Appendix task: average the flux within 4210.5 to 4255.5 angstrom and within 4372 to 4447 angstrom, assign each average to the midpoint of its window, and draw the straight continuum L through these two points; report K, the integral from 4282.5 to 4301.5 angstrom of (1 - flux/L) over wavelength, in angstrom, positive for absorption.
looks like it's 2.9 angstrom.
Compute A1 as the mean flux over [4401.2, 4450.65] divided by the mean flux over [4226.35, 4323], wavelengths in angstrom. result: 1.3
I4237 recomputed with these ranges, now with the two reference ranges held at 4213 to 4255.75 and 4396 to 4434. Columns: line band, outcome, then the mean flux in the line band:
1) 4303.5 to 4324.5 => 3.27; 160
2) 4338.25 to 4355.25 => 0.50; 189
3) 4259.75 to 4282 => 1.41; 170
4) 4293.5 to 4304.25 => 2.76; 138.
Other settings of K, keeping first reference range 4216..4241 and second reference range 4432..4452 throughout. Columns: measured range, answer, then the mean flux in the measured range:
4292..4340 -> 6.33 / 165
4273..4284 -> 0.78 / 170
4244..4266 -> 0.39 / 175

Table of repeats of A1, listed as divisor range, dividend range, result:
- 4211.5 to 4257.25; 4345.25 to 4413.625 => 1.11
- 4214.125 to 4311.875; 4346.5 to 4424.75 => 1.20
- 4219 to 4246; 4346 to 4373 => 1.17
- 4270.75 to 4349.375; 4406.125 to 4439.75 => 1.25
